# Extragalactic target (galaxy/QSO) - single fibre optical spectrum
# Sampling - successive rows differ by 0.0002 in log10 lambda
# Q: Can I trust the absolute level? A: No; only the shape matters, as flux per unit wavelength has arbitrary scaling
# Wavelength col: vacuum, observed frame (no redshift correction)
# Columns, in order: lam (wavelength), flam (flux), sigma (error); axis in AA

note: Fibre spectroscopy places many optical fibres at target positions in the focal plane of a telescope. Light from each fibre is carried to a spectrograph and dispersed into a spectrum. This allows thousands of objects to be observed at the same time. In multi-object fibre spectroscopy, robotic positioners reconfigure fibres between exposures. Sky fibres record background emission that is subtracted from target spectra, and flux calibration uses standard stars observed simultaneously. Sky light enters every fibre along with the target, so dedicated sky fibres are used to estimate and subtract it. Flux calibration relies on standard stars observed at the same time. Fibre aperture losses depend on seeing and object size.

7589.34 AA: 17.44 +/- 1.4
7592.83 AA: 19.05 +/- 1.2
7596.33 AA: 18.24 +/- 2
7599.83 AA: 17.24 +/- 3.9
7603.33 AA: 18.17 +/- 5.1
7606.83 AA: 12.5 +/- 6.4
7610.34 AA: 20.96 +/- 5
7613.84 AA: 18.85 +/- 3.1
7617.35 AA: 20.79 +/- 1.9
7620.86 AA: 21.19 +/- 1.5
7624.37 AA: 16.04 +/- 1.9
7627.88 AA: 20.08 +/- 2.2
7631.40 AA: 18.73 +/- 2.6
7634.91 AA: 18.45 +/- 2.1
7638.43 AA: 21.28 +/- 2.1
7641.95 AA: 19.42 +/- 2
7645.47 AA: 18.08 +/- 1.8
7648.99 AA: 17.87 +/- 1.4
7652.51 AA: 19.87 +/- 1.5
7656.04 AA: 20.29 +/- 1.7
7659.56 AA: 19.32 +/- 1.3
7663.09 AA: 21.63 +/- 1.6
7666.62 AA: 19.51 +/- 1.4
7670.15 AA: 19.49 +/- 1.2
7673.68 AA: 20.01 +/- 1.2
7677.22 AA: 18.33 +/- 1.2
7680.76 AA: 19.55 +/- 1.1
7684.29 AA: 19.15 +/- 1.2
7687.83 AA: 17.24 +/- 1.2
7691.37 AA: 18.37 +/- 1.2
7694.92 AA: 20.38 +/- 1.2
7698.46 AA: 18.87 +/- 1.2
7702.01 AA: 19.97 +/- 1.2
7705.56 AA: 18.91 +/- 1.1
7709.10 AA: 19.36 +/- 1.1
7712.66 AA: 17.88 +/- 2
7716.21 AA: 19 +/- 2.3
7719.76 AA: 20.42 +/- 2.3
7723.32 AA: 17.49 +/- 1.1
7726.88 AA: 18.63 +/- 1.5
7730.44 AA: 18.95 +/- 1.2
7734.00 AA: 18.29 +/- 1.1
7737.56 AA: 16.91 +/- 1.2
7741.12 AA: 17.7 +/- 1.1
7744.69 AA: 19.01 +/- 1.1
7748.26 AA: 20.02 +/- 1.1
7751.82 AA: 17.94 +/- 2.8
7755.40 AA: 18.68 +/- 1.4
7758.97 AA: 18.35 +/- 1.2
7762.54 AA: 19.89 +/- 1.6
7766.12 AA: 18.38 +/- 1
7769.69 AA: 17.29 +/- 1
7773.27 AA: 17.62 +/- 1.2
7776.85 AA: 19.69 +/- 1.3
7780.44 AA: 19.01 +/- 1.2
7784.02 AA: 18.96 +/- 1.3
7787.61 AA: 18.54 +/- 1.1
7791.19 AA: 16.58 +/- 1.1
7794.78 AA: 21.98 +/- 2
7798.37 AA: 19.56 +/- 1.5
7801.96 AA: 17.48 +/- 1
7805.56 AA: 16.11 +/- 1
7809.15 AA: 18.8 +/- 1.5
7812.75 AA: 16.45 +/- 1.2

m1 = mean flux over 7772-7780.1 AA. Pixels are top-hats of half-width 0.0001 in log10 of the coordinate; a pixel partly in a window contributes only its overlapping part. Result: 18.8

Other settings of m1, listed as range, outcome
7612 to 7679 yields 19.4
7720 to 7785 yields 18.5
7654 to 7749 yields 19.1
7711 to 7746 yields 18.4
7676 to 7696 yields 18.8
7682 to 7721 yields 19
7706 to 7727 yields 18.8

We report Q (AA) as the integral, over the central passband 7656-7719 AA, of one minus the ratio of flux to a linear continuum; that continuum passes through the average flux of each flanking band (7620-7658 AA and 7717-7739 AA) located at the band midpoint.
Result -1.6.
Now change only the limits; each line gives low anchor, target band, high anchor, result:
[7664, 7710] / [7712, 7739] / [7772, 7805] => 0.8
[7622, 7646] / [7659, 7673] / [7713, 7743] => -0.9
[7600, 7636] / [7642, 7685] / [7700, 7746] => -2.0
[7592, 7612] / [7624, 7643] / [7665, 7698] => -1.0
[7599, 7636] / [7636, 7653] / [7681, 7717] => -0.5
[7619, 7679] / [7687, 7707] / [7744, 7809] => 0.1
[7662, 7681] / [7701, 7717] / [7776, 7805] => 0.4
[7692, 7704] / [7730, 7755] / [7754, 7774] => 0.5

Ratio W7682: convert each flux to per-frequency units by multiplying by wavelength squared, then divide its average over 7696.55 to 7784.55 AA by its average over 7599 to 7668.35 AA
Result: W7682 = 1.01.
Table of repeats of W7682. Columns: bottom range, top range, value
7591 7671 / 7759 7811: 1.02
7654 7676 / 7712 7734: 0.95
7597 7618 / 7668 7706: 1.09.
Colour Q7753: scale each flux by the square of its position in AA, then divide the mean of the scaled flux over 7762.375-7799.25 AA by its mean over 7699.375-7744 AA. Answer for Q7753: 1.02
